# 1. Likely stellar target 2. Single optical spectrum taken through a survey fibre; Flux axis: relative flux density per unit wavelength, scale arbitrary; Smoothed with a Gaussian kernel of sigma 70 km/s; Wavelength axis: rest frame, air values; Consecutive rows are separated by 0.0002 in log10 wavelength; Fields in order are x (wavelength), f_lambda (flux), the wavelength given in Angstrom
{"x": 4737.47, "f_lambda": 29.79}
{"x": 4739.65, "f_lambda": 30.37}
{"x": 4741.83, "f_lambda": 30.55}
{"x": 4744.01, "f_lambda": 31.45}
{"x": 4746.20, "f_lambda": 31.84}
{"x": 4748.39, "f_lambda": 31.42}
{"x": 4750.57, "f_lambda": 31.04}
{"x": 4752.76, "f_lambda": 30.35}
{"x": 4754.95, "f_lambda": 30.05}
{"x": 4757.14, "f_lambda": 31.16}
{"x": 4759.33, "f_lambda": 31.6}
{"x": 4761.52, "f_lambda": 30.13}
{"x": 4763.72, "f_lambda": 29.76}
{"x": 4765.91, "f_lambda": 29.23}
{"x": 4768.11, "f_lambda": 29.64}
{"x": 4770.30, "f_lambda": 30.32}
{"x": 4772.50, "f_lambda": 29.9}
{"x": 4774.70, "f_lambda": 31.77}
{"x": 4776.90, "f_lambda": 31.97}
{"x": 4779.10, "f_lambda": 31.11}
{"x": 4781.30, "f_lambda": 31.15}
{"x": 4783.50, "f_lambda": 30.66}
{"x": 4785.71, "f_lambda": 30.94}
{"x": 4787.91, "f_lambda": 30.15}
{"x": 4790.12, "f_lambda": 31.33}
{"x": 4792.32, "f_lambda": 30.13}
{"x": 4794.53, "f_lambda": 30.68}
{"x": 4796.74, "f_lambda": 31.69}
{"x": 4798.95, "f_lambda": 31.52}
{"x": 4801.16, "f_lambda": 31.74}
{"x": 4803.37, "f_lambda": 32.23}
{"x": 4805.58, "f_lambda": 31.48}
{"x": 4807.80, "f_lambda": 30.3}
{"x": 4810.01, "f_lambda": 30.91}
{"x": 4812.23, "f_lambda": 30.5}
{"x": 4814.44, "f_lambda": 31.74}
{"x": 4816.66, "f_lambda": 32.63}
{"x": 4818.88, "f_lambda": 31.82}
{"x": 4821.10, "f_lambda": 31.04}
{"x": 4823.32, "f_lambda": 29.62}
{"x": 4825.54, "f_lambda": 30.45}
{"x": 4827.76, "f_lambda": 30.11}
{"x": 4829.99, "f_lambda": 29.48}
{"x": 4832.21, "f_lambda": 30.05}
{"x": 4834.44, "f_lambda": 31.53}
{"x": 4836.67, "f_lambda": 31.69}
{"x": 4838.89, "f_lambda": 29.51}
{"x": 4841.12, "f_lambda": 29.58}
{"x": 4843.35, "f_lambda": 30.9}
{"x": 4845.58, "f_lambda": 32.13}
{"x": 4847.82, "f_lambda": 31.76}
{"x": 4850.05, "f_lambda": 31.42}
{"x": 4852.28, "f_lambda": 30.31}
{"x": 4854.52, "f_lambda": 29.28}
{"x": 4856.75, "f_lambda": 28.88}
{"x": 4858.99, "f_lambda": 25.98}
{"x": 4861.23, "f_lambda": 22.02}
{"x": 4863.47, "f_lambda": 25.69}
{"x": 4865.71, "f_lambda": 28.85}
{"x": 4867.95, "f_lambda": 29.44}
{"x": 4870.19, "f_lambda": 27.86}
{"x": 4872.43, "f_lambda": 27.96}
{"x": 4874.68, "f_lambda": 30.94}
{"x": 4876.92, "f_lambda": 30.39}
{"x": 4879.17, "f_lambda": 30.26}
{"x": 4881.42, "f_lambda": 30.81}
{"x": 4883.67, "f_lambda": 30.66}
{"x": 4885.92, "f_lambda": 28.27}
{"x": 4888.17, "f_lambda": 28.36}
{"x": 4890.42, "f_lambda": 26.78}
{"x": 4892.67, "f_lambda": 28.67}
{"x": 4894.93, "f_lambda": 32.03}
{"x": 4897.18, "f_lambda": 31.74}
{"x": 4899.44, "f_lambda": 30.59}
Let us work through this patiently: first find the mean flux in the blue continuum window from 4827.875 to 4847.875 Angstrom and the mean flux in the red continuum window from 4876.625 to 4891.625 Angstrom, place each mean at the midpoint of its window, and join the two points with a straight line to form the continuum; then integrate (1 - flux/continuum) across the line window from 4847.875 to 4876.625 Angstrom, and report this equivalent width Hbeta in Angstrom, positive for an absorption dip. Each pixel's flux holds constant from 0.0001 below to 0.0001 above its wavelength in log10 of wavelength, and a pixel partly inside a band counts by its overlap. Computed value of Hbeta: 1.5 Angstrom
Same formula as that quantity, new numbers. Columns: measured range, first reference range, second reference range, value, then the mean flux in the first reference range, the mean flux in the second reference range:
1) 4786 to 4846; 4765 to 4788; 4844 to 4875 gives -2.4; 30.7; 28.7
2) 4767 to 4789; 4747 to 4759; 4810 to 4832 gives 0.1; 30.9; 30.8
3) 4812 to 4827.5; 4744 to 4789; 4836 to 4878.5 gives -0.7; 30.7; 29.2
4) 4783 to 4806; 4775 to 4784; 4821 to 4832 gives -0.2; 31.3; 30.1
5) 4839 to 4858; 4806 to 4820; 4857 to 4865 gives -2.6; 31.3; 25.2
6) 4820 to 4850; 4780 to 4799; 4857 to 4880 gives -1.5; 30.9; 27.9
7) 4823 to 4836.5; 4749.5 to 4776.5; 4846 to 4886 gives -0.4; 30.4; 29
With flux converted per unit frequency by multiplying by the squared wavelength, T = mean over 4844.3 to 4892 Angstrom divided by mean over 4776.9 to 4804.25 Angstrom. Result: 0.96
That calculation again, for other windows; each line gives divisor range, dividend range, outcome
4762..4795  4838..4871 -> 0.98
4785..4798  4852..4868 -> 0.91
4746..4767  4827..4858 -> 1.03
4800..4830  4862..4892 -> 0.95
